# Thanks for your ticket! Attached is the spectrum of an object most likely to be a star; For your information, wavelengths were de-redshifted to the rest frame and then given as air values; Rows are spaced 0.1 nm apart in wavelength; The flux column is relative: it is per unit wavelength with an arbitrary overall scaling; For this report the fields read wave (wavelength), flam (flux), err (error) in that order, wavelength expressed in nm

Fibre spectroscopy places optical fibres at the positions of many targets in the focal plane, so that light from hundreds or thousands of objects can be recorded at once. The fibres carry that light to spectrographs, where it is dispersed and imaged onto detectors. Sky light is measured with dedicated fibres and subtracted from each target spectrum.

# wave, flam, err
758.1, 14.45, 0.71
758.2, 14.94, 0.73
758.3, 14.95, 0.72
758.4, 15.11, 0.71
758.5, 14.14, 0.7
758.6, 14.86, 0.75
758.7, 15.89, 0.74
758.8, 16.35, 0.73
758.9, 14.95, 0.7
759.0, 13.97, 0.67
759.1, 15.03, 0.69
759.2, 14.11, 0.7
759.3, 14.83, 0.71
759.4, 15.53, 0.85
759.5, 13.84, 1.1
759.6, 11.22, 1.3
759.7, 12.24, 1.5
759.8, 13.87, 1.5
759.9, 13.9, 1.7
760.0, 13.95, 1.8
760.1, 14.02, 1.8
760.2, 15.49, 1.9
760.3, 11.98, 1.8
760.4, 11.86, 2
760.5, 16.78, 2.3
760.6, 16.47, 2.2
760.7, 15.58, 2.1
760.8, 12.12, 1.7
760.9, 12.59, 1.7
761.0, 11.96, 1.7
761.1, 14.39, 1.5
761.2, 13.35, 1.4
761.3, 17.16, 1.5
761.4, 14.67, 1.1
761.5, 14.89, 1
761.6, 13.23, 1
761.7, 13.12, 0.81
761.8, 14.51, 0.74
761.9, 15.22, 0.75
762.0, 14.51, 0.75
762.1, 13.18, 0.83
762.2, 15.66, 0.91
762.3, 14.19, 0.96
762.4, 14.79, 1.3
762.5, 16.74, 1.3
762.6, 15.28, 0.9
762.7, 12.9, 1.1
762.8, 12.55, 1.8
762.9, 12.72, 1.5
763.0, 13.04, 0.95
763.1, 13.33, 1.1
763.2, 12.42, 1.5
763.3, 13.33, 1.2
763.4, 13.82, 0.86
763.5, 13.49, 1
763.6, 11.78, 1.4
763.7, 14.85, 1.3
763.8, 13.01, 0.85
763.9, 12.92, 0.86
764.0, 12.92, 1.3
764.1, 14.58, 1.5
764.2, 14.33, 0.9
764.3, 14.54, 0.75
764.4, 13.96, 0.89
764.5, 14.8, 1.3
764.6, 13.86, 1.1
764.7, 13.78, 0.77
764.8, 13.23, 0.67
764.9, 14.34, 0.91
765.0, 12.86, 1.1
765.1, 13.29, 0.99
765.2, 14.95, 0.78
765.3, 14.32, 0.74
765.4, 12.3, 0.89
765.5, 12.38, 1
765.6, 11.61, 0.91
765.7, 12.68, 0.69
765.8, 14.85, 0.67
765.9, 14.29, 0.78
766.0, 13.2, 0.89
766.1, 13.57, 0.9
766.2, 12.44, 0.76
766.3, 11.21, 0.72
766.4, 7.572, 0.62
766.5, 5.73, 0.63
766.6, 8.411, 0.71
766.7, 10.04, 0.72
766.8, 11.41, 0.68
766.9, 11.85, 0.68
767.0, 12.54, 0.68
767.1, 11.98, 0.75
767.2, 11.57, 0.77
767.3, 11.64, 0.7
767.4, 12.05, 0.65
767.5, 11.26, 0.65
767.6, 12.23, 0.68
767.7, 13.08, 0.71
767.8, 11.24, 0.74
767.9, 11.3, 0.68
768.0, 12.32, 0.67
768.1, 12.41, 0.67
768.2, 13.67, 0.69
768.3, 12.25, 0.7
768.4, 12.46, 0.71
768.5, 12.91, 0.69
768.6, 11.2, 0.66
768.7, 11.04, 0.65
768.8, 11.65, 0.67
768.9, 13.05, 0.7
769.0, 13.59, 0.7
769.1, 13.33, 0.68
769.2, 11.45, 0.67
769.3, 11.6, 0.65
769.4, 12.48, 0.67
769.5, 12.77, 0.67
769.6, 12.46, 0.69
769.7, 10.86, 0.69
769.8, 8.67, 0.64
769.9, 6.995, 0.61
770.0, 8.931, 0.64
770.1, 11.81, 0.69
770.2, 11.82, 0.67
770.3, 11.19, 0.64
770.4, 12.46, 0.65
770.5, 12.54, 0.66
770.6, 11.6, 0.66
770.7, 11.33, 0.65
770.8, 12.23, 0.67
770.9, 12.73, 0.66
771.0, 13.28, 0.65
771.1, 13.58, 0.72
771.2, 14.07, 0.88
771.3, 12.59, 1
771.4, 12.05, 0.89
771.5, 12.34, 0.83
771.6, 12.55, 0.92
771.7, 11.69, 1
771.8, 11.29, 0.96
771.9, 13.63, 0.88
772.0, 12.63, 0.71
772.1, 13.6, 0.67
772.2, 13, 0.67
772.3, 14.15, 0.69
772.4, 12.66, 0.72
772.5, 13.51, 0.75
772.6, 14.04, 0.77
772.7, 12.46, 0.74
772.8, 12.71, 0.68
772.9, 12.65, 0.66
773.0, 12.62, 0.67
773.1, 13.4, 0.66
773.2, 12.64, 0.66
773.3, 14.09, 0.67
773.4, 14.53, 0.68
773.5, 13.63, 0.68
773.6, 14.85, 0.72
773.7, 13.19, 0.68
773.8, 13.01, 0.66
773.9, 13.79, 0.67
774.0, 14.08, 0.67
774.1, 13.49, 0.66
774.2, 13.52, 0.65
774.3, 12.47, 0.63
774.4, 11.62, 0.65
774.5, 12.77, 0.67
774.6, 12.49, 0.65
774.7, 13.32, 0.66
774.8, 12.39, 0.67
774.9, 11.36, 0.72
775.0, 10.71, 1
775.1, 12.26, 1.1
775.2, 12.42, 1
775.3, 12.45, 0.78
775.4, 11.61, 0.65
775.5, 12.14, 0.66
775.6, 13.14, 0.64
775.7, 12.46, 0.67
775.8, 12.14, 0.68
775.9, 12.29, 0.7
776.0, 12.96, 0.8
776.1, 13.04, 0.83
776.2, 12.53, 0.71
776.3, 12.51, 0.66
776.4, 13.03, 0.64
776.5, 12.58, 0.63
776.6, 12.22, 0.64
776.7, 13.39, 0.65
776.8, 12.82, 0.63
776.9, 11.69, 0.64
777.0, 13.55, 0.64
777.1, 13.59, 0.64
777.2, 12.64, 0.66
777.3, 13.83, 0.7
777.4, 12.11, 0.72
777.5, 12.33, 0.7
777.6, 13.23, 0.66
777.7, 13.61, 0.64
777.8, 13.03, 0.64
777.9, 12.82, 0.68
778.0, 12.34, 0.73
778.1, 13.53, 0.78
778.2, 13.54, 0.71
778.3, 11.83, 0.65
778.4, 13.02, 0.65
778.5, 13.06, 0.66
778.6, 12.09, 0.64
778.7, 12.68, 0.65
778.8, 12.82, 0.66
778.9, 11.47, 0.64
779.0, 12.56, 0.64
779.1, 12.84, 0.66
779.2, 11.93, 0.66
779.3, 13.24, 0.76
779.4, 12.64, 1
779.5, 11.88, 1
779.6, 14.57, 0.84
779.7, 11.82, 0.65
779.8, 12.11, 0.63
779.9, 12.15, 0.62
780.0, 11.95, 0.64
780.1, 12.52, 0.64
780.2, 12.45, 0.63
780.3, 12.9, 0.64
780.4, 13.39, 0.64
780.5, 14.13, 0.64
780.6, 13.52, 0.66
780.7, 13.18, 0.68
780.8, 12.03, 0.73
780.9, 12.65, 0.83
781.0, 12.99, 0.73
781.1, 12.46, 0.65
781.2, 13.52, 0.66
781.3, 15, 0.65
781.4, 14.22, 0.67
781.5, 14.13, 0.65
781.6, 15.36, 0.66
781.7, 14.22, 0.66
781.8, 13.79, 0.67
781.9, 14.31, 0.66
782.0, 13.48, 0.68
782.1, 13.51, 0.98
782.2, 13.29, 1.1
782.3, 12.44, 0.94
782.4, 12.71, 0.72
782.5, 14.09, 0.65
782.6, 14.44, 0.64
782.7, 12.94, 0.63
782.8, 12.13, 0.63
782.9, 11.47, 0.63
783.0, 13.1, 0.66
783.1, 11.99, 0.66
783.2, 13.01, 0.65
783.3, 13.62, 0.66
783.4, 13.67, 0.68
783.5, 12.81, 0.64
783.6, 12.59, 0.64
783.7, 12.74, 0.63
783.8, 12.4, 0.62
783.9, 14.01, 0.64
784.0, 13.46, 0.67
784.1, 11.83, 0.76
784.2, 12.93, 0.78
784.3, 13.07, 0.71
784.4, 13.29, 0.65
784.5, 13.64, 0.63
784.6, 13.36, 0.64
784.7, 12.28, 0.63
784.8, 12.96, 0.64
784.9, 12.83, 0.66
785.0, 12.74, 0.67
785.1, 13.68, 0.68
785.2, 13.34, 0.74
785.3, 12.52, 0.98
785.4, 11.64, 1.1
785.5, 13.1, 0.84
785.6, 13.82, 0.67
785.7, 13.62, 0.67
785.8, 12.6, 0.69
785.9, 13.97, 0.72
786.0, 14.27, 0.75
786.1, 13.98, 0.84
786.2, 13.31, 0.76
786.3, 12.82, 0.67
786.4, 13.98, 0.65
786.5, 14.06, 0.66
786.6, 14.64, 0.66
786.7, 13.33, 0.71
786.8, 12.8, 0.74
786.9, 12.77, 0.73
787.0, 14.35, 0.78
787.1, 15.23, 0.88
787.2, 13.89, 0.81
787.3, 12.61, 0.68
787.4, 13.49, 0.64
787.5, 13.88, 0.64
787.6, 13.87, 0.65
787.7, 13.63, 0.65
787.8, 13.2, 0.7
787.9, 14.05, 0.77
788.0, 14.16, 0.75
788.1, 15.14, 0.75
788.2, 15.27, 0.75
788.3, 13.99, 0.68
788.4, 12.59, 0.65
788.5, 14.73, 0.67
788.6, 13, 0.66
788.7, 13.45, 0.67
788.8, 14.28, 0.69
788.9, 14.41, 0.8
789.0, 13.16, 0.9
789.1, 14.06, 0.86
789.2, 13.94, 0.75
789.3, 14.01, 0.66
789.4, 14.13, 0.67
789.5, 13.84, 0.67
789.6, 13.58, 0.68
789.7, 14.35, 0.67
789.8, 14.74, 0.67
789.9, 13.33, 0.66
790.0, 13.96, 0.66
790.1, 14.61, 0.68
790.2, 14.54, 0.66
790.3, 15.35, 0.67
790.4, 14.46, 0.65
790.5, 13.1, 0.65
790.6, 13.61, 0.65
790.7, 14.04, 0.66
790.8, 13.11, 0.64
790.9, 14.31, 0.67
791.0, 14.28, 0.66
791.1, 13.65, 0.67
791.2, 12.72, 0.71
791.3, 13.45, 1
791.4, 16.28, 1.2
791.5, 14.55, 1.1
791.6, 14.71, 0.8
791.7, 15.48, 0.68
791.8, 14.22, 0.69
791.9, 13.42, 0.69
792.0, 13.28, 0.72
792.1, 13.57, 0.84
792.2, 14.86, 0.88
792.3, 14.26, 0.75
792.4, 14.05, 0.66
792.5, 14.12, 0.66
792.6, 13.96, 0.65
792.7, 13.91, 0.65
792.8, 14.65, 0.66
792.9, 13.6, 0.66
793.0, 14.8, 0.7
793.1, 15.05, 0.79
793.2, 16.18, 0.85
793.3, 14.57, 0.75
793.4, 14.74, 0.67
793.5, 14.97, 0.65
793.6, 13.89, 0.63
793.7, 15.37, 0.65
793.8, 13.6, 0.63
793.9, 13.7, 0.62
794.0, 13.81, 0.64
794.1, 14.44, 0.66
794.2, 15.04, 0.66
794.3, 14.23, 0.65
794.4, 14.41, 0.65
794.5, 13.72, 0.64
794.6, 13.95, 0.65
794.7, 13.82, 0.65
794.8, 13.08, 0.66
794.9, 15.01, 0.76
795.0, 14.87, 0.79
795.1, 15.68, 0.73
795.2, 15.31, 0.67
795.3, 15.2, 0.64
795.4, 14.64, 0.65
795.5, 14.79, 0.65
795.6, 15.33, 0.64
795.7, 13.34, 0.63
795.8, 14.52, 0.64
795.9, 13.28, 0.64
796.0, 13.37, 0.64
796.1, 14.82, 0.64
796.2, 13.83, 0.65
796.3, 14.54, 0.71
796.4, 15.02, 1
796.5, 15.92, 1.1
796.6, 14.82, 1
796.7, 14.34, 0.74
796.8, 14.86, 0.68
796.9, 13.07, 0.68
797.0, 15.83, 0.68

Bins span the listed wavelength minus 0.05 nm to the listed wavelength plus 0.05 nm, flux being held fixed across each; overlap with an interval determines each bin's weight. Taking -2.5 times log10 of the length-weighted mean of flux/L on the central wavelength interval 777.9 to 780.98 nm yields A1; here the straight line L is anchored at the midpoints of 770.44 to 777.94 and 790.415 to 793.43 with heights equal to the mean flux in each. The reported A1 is 0.045 mag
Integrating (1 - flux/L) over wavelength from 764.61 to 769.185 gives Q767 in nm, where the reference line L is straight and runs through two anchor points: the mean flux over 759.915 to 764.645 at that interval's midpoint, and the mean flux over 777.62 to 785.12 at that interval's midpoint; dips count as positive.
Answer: 0.51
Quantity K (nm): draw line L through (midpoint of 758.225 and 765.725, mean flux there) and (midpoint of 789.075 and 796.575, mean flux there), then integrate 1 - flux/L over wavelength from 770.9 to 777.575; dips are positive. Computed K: 0.593 nm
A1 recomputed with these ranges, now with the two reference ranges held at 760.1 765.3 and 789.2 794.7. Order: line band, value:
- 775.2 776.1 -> 0.13 mag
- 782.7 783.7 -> 0.11 mag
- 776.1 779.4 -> 0.11 mag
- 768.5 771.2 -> 0.19 mag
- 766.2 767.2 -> 0.34 mag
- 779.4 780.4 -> 0.13 mag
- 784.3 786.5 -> 0.07 mag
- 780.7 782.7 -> 0.04 mag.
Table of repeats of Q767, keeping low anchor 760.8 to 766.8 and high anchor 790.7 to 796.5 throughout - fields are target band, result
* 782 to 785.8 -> 0.272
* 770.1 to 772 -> 0.164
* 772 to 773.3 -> 0.045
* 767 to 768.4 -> 0.138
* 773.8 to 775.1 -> 0.095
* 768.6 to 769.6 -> 0.089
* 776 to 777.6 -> 0.110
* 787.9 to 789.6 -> 0.022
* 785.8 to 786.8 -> 0.027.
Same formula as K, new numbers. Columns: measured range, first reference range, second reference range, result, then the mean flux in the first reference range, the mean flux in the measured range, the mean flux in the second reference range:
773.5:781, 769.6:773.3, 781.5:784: 0.02 nm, 12.3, 12.7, 13.3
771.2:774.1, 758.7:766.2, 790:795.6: 0.19 nm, 13.9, 13.1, 14.4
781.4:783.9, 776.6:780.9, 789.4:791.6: -0.02 nm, 12.8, 13.3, 14.1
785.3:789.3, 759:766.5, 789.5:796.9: 0.14 nm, 13.7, 13.7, 14.3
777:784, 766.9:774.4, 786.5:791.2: 0.11 nm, 12.4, 13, 13.9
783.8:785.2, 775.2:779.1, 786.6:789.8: 0.04 nm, 12.7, 13.1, 13.9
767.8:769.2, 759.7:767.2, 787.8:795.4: 0.12 nm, 13.4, 12.3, 14.2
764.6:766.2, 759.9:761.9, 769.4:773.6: 0.00 nm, 14.1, 13.4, 12.4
